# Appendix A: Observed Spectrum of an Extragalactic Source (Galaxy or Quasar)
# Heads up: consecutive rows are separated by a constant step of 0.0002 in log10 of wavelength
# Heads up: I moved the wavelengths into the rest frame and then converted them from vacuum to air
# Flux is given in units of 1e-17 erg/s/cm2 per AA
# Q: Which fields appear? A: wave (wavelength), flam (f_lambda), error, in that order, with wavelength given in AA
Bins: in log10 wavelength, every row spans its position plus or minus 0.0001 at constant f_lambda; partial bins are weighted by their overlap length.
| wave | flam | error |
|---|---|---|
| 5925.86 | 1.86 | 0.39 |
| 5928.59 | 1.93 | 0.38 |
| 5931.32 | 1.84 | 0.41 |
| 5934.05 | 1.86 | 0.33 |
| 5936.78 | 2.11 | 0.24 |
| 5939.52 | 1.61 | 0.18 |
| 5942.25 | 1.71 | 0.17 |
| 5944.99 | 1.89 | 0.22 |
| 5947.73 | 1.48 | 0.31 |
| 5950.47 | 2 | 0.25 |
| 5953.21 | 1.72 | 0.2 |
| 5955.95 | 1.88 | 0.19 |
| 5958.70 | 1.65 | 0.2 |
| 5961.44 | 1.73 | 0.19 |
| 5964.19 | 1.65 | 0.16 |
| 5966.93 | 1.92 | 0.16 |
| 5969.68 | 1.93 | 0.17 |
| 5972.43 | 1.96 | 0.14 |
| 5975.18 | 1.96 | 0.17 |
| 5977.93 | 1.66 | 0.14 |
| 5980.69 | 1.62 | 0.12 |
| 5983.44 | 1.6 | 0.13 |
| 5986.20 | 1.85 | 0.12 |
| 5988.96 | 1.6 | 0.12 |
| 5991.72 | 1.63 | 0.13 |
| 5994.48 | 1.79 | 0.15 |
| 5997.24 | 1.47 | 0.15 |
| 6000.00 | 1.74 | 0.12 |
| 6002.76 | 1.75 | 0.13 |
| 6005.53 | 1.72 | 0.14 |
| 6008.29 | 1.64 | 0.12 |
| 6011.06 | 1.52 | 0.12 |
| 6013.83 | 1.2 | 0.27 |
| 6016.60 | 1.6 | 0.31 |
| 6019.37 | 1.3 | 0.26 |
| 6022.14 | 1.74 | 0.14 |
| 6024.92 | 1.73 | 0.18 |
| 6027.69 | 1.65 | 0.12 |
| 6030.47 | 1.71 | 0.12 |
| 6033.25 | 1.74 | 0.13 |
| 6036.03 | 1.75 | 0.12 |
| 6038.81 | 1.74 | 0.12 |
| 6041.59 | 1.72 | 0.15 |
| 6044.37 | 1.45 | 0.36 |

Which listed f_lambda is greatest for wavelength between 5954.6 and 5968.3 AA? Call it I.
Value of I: 1.92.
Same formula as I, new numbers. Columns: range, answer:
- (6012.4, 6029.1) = 1.74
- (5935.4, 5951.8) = 2.11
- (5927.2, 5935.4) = 1.93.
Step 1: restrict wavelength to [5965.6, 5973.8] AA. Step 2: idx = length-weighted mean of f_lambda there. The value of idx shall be 1.94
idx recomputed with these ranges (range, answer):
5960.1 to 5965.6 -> 1.69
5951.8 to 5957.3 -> 1.8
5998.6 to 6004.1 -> 1.75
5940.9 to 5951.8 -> 1.77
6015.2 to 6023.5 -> 1.55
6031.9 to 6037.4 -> 1.74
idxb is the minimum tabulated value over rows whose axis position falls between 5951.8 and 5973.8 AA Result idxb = 1.65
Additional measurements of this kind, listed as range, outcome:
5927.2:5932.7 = 1.84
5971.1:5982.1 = 1.62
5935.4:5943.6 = 1.61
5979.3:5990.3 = 1.6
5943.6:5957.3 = 1.48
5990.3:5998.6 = 1.47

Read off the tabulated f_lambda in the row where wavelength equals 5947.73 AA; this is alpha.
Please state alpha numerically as 1.48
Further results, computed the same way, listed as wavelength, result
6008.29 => 1.64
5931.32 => 1.84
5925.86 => 1.86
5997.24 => 1.47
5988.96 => 1.6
